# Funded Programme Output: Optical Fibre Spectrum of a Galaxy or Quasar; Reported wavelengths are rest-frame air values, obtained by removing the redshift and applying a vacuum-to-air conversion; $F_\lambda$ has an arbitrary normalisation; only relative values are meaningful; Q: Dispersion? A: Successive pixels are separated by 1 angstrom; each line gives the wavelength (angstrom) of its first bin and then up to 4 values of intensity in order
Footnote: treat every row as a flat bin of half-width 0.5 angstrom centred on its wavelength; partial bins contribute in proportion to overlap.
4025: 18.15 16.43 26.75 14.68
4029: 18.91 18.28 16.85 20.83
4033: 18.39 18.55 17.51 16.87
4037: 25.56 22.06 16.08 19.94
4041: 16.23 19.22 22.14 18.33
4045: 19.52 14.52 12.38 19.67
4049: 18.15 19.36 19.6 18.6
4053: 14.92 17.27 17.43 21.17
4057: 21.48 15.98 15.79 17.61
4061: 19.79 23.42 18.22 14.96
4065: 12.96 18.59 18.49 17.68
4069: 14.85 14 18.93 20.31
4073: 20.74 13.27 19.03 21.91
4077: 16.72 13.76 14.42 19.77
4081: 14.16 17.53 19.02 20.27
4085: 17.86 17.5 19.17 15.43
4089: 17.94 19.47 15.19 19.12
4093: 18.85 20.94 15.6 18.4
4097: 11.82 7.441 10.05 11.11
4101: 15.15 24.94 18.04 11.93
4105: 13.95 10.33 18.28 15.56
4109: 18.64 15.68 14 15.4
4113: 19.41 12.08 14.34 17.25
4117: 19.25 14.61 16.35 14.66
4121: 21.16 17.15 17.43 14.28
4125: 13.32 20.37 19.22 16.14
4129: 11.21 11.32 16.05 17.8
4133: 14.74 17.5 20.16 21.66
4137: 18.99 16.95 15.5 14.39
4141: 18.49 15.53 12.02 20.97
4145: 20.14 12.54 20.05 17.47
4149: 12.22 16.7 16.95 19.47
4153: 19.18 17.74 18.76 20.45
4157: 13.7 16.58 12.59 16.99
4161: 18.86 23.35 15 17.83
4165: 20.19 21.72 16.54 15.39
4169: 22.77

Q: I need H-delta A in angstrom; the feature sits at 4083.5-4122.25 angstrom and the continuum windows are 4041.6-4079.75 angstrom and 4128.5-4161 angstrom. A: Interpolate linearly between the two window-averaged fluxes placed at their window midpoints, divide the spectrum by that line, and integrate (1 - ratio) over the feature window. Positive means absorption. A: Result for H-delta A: 2.3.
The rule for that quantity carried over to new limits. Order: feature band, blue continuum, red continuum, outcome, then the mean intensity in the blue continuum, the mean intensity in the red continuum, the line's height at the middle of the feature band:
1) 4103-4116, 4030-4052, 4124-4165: 1.8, 18.6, 17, 17.5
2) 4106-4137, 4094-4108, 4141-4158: -1.4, 14.7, 17.1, 15.7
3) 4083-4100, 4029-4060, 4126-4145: 1.1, 18.4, 16.8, 17.6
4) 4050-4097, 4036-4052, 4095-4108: -3.6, 18.8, 14.4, 16.5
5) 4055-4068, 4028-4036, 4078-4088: -0.3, 18.1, 17.4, 17.7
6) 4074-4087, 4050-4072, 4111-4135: -0.2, 17.8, 16.2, 17.3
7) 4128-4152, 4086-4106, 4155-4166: 0.9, 15.9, 17.8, 17.2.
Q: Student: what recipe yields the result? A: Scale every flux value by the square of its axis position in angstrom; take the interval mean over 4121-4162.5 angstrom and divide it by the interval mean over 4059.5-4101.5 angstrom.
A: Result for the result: 1.03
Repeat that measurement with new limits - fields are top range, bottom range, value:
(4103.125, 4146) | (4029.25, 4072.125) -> 0.93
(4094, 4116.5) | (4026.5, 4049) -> 0.83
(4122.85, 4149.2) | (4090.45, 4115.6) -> 1.09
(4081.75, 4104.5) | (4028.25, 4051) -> 0.92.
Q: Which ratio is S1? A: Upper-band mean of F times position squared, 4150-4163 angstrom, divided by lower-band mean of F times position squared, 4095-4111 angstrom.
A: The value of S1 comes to 1.23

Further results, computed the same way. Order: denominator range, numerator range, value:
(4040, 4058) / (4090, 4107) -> 0.87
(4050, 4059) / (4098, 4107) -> 0.80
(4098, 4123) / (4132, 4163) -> 1.13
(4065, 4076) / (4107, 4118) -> 0.94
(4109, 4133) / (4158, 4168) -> 1.14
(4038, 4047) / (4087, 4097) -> 1.00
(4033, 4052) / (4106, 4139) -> 0.92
